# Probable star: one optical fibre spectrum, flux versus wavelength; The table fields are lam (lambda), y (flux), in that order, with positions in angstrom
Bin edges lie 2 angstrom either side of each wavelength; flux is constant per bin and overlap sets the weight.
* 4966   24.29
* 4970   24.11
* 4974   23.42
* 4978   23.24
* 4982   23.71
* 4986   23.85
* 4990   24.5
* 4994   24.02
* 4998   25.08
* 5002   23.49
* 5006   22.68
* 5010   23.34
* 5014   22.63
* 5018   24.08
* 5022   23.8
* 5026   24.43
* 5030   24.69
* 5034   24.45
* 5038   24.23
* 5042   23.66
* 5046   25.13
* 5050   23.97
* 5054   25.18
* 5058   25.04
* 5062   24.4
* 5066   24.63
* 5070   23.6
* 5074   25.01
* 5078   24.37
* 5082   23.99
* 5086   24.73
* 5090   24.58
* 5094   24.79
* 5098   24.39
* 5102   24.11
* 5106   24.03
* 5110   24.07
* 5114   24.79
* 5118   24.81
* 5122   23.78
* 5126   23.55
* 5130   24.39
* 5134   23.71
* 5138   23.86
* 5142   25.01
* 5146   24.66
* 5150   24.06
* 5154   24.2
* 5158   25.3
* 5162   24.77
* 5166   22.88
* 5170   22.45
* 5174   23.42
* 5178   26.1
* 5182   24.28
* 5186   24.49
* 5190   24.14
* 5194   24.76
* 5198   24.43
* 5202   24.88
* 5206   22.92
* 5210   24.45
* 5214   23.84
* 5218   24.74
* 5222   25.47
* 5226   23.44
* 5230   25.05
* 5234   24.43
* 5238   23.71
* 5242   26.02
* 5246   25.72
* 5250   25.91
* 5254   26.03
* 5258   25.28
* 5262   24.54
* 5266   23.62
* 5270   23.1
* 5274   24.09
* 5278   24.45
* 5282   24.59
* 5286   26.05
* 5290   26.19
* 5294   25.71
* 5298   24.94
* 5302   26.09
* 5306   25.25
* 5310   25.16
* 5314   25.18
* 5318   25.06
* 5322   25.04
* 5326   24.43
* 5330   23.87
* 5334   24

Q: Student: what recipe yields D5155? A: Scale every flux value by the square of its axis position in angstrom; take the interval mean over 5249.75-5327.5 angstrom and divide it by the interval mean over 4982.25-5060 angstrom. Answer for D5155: 1.2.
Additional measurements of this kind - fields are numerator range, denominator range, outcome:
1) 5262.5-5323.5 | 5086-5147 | 1.10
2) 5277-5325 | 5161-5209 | 1.10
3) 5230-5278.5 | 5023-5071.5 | 1.10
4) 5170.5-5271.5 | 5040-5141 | 1.06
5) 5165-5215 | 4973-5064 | 1.07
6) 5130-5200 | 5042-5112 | 1.03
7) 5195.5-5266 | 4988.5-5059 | 1.11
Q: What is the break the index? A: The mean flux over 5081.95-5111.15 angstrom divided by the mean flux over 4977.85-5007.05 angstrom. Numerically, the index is 1.02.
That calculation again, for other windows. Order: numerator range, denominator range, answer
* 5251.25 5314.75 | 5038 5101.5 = 1.02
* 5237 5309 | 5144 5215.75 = 1.04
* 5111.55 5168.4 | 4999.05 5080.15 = 1.00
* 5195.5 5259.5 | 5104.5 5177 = 1.03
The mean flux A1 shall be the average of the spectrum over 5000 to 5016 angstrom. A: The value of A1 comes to 23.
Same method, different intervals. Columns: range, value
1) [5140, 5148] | 24.8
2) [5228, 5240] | 24.4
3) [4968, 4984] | 23.6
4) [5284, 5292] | 26.1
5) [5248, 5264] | 25.4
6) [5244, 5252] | 25.8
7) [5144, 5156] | 24.3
